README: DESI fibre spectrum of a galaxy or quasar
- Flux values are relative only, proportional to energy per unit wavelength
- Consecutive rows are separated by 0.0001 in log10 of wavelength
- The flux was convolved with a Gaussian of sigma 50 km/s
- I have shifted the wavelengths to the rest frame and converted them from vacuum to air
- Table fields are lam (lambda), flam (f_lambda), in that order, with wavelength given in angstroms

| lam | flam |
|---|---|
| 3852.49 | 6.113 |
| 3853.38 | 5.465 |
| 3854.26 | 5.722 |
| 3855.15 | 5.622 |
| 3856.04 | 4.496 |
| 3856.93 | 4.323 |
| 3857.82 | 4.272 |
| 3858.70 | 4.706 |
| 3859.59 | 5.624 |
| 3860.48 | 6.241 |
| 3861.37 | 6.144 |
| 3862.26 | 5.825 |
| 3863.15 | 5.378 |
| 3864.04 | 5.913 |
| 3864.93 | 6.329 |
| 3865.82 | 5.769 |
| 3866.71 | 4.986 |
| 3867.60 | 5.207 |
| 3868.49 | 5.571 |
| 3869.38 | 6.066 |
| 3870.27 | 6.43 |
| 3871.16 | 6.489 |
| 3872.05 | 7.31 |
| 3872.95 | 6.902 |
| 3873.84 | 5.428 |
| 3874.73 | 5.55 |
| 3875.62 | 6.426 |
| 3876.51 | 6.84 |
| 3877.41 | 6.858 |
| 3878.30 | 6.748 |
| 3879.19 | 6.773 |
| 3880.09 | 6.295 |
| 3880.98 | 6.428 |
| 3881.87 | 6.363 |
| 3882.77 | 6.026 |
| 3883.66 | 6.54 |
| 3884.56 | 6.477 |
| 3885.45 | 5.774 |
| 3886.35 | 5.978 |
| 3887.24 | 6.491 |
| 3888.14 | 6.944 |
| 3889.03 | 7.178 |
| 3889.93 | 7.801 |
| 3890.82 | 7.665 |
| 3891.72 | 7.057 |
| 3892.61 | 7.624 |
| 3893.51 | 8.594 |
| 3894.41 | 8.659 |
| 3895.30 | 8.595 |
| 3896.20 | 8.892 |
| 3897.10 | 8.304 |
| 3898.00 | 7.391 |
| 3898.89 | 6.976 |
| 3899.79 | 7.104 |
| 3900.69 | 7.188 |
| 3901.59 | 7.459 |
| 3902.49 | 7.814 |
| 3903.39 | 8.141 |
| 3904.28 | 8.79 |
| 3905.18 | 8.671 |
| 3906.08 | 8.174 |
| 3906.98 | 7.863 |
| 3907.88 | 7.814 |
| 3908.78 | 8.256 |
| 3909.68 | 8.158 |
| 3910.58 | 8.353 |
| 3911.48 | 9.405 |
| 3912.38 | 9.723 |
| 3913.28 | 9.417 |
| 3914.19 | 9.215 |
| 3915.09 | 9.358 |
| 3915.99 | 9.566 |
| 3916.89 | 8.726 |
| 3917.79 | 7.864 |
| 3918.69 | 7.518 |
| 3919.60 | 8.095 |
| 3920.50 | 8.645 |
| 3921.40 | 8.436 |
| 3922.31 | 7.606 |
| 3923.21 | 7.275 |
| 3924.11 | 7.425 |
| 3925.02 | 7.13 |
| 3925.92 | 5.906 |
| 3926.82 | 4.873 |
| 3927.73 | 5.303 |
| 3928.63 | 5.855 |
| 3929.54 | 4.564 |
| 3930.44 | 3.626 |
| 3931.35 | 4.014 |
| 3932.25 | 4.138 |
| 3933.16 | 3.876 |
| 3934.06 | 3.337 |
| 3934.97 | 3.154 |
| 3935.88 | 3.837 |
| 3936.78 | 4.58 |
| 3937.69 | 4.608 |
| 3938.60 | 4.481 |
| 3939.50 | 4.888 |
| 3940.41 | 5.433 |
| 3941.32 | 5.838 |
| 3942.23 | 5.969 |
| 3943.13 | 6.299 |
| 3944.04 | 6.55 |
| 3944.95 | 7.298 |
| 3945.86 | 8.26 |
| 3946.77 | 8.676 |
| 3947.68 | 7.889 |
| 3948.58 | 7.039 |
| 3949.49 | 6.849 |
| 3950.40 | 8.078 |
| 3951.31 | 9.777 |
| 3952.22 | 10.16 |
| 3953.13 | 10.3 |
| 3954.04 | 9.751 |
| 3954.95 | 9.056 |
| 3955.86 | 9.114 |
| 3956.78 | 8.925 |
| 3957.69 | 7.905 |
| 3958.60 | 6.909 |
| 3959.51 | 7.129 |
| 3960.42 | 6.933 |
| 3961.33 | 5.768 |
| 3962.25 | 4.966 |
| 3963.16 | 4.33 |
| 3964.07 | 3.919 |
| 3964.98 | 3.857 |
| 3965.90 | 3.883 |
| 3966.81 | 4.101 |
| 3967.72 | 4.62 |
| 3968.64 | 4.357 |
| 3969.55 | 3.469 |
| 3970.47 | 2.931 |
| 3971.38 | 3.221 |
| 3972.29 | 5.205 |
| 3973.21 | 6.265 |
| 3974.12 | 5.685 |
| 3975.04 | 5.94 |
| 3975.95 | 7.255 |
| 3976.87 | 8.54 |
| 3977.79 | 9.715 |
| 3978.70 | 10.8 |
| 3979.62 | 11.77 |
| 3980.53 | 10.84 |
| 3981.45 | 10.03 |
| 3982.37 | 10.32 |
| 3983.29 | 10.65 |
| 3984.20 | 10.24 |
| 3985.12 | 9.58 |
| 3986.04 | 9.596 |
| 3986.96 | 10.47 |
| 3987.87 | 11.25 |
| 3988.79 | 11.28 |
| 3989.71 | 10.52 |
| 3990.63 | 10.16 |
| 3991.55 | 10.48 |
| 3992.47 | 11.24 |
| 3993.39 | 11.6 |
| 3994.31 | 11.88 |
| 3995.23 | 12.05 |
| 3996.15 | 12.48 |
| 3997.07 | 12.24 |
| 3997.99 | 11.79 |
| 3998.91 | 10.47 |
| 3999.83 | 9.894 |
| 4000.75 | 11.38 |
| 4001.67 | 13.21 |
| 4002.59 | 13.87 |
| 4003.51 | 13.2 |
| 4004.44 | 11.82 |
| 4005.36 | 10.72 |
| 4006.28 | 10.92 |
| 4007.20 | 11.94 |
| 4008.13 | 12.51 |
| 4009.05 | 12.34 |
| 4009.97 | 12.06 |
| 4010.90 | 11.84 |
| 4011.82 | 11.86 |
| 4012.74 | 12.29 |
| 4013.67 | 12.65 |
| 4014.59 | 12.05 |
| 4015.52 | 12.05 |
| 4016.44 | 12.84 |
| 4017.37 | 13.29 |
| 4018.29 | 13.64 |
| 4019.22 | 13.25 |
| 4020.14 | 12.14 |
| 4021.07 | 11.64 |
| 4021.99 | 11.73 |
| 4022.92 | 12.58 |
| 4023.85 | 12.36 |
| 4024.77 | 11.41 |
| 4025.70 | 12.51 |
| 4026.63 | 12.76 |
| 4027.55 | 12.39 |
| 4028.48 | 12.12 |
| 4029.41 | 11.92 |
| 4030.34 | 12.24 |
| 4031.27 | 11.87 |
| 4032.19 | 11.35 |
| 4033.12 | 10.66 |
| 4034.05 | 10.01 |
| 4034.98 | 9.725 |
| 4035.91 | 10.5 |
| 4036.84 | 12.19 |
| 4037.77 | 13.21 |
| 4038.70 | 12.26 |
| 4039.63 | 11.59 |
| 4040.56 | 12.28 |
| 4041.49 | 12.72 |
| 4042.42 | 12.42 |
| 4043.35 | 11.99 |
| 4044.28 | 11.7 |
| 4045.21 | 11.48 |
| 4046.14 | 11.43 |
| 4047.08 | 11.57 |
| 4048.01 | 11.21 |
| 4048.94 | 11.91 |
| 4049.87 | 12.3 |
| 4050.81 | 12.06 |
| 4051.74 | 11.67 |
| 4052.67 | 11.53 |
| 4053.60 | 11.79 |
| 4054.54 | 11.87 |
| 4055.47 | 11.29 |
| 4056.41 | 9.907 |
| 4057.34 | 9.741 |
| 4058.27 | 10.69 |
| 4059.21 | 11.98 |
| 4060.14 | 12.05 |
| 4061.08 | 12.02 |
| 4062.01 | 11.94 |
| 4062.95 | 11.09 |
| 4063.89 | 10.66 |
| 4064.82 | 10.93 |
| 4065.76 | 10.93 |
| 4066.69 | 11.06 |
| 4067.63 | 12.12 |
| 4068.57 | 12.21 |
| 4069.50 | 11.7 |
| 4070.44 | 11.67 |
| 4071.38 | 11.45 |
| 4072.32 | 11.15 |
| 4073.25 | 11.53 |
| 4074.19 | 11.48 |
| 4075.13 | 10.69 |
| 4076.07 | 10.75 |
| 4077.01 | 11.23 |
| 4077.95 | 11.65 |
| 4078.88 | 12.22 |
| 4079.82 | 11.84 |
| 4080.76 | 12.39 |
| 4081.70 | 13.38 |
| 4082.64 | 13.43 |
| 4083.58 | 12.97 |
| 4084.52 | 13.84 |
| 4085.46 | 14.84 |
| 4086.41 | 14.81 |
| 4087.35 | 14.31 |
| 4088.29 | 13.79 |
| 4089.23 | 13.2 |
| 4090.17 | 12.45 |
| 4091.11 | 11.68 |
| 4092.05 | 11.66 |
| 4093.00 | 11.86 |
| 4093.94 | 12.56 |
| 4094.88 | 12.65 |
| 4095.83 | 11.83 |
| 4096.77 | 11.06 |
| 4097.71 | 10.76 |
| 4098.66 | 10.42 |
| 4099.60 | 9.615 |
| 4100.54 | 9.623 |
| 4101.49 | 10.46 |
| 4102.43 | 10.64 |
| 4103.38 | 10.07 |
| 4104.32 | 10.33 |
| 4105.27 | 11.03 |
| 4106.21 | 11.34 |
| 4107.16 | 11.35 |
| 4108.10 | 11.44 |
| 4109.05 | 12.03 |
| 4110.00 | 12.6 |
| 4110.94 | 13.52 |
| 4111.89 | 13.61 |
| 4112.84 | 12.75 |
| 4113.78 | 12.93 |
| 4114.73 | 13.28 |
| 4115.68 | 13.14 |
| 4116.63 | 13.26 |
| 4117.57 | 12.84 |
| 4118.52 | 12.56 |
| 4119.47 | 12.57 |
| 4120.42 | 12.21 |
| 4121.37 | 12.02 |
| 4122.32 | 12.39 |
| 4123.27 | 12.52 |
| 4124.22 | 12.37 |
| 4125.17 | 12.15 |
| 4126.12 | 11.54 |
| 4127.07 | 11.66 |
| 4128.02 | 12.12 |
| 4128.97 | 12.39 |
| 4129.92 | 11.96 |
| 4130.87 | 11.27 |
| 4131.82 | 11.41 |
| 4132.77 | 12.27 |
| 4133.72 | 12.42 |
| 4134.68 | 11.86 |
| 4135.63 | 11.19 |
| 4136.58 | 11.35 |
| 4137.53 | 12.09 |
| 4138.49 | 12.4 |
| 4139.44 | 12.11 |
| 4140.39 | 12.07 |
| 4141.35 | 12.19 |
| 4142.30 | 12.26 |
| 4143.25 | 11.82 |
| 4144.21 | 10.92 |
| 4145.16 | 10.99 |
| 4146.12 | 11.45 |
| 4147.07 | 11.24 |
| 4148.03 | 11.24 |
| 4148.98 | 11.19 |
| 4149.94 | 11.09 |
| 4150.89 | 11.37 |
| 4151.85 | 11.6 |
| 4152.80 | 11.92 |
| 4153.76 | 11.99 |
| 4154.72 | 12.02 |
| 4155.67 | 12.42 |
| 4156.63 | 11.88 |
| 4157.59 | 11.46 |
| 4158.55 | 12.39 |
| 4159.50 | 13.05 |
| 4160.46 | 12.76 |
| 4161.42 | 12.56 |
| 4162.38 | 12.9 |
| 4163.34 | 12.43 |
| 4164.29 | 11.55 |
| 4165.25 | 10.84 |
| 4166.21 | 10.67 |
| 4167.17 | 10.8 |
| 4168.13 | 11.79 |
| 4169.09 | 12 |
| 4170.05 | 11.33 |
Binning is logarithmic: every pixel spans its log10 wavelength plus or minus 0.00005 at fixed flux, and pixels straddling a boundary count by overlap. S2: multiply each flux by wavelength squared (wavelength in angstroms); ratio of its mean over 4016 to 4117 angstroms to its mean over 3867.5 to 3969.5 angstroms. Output 1.87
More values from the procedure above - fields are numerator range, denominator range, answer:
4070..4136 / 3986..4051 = 1.06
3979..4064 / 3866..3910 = 1.76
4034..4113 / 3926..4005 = 1.59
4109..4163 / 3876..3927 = 1.78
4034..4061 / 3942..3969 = 1.74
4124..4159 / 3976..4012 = 1.13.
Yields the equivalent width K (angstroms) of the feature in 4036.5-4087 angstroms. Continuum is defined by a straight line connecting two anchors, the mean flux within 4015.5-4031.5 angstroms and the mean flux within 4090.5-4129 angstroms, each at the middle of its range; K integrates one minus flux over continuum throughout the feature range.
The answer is 1.2 angstroms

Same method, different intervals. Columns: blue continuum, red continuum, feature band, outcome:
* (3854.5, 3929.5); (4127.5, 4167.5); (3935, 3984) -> 8.42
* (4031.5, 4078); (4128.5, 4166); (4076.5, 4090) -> -1.78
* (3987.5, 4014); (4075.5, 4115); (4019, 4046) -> -0.08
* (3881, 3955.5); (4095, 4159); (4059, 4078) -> -1.68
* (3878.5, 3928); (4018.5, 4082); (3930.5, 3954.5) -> 6.76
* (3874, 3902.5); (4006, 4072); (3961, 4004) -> 5.82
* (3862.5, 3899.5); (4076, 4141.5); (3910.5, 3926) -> -1.61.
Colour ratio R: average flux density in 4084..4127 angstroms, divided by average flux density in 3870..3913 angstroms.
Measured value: 1.65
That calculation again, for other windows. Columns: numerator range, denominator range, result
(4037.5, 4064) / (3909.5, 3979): 1.76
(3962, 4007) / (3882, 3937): 1.26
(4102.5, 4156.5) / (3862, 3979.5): 1.76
